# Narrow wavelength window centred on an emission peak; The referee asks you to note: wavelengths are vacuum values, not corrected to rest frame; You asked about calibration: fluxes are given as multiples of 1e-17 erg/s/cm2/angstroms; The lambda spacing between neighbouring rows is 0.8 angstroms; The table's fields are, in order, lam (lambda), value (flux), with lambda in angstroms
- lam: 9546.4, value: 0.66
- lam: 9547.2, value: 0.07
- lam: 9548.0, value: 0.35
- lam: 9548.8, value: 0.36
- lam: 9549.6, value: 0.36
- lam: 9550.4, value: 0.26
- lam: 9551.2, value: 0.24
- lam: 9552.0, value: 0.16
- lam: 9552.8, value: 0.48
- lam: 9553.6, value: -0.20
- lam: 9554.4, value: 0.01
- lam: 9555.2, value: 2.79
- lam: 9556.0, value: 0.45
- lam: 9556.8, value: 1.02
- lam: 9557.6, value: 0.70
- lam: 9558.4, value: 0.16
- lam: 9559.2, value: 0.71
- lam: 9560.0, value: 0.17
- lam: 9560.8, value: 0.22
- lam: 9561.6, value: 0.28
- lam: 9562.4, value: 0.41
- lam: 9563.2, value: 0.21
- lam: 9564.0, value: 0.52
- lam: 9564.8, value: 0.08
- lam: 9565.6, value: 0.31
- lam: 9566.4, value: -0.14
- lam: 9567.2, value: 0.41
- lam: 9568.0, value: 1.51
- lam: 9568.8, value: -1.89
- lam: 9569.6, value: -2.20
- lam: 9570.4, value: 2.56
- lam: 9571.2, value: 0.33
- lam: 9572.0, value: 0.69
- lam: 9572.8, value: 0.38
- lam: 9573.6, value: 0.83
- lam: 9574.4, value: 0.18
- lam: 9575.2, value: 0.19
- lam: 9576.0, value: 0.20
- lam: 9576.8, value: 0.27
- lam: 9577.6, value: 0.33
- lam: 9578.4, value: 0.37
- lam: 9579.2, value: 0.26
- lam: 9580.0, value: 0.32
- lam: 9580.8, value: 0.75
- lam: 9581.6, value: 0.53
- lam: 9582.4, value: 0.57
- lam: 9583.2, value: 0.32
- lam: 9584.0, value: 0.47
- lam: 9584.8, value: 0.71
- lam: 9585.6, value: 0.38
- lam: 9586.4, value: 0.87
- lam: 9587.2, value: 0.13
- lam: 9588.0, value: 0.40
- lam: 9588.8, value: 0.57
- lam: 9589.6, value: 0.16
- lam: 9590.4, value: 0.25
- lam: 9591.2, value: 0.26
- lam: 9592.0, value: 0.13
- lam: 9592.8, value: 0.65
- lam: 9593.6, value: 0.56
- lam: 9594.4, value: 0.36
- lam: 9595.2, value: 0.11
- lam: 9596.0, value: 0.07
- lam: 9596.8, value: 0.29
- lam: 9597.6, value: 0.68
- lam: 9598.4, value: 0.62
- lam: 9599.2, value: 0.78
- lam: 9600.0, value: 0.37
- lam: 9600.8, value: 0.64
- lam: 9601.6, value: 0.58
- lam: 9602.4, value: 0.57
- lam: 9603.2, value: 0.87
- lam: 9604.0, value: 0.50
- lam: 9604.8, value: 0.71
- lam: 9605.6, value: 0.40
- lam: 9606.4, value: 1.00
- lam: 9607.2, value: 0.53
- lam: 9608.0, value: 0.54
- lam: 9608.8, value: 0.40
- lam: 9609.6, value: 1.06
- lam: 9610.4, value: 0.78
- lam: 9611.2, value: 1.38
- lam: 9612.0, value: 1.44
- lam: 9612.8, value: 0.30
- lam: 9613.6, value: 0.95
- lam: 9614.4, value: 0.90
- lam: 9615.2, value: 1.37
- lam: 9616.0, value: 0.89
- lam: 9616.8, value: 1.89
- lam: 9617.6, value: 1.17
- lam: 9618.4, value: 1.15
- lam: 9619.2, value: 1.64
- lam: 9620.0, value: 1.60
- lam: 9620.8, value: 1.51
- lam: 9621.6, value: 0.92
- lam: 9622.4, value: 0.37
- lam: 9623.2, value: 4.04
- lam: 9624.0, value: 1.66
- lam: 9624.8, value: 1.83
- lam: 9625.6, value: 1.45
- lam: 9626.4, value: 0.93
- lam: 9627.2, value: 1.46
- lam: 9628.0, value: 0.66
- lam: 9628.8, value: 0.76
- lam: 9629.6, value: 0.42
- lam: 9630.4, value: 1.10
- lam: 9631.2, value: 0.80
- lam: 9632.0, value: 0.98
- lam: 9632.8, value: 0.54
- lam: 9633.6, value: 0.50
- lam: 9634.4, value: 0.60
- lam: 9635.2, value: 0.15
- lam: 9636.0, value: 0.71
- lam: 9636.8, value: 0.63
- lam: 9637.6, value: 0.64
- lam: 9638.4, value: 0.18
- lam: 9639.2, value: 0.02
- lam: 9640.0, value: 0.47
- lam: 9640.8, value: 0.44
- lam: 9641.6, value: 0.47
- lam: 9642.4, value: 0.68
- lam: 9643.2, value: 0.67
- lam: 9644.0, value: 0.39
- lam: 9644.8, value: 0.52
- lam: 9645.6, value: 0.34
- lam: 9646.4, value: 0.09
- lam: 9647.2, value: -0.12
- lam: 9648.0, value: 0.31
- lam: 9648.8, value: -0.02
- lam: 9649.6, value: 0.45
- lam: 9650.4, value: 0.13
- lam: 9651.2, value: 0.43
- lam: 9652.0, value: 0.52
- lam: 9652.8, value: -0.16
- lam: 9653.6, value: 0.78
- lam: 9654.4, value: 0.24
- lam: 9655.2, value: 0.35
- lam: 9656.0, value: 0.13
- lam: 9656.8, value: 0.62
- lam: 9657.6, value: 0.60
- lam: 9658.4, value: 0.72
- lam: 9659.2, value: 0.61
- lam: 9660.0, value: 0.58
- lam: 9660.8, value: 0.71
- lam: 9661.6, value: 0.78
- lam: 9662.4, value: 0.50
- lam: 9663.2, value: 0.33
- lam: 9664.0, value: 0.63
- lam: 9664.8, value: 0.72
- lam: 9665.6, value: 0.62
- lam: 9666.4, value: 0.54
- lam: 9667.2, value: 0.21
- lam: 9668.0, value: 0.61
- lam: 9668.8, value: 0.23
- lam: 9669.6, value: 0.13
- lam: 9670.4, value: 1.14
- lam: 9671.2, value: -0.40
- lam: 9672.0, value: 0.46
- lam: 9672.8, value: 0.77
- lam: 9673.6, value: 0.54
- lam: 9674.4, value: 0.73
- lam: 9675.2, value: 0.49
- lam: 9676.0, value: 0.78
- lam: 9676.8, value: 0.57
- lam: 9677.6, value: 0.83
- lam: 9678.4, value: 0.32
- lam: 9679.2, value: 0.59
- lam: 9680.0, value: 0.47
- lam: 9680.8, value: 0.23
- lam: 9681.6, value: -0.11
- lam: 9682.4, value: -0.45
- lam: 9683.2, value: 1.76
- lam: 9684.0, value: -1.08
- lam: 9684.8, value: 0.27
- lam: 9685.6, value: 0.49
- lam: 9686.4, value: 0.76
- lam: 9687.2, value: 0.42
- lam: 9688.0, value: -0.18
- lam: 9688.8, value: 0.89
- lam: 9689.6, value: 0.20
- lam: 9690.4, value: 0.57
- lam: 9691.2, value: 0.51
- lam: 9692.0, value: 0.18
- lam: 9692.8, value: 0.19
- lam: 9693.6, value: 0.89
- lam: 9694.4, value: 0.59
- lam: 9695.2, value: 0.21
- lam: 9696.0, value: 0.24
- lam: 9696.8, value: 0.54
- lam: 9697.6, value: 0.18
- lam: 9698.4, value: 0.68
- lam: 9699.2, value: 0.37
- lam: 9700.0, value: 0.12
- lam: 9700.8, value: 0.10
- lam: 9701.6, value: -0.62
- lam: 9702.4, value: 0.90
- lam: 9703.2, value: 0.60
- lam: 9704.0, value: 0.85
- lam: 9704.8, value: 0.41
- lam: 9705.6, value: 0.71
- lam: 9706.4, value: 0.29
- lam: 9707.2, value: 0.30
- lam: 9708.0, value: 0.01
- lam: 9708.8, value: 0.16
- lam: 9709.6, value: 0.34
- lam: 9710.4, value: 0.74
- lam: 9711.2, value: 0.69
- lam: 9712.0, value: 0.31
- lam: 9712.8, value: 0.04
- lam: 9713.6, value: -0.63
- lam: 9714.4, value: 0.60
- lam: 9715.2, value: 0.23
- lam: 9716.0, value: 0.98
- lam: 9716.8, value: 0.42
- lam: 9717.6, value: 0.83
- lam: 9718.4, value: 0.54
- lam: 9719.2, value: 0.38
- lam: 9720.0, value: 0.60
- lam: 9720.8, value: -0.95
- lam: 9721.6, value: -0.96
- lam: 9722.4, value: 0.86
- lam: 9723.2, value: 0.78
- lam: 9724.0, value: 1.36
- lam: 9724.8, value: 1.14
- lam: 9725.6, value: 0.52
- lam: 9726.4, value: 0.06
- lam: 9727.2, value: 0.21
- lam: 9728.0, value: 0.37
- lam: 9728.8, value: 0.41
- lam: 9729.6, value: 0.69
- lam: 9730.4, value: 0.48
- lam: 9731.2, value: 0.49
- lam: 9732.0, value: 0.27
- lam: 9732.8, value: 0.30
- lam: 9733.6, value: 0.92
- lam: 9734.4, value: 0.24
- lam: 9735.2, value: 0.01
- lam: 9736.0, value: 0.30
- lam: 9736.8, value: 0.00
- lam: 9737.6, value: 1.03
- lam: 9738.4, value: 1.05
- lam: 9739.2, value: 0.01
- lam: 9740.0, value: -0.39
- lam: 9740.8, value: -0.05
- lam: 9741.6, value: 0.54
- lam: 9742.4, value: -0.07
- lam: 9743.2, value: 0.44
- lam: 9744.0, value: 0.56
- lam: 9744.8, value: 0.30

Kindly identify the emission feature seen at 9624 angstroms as [O III] 5007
